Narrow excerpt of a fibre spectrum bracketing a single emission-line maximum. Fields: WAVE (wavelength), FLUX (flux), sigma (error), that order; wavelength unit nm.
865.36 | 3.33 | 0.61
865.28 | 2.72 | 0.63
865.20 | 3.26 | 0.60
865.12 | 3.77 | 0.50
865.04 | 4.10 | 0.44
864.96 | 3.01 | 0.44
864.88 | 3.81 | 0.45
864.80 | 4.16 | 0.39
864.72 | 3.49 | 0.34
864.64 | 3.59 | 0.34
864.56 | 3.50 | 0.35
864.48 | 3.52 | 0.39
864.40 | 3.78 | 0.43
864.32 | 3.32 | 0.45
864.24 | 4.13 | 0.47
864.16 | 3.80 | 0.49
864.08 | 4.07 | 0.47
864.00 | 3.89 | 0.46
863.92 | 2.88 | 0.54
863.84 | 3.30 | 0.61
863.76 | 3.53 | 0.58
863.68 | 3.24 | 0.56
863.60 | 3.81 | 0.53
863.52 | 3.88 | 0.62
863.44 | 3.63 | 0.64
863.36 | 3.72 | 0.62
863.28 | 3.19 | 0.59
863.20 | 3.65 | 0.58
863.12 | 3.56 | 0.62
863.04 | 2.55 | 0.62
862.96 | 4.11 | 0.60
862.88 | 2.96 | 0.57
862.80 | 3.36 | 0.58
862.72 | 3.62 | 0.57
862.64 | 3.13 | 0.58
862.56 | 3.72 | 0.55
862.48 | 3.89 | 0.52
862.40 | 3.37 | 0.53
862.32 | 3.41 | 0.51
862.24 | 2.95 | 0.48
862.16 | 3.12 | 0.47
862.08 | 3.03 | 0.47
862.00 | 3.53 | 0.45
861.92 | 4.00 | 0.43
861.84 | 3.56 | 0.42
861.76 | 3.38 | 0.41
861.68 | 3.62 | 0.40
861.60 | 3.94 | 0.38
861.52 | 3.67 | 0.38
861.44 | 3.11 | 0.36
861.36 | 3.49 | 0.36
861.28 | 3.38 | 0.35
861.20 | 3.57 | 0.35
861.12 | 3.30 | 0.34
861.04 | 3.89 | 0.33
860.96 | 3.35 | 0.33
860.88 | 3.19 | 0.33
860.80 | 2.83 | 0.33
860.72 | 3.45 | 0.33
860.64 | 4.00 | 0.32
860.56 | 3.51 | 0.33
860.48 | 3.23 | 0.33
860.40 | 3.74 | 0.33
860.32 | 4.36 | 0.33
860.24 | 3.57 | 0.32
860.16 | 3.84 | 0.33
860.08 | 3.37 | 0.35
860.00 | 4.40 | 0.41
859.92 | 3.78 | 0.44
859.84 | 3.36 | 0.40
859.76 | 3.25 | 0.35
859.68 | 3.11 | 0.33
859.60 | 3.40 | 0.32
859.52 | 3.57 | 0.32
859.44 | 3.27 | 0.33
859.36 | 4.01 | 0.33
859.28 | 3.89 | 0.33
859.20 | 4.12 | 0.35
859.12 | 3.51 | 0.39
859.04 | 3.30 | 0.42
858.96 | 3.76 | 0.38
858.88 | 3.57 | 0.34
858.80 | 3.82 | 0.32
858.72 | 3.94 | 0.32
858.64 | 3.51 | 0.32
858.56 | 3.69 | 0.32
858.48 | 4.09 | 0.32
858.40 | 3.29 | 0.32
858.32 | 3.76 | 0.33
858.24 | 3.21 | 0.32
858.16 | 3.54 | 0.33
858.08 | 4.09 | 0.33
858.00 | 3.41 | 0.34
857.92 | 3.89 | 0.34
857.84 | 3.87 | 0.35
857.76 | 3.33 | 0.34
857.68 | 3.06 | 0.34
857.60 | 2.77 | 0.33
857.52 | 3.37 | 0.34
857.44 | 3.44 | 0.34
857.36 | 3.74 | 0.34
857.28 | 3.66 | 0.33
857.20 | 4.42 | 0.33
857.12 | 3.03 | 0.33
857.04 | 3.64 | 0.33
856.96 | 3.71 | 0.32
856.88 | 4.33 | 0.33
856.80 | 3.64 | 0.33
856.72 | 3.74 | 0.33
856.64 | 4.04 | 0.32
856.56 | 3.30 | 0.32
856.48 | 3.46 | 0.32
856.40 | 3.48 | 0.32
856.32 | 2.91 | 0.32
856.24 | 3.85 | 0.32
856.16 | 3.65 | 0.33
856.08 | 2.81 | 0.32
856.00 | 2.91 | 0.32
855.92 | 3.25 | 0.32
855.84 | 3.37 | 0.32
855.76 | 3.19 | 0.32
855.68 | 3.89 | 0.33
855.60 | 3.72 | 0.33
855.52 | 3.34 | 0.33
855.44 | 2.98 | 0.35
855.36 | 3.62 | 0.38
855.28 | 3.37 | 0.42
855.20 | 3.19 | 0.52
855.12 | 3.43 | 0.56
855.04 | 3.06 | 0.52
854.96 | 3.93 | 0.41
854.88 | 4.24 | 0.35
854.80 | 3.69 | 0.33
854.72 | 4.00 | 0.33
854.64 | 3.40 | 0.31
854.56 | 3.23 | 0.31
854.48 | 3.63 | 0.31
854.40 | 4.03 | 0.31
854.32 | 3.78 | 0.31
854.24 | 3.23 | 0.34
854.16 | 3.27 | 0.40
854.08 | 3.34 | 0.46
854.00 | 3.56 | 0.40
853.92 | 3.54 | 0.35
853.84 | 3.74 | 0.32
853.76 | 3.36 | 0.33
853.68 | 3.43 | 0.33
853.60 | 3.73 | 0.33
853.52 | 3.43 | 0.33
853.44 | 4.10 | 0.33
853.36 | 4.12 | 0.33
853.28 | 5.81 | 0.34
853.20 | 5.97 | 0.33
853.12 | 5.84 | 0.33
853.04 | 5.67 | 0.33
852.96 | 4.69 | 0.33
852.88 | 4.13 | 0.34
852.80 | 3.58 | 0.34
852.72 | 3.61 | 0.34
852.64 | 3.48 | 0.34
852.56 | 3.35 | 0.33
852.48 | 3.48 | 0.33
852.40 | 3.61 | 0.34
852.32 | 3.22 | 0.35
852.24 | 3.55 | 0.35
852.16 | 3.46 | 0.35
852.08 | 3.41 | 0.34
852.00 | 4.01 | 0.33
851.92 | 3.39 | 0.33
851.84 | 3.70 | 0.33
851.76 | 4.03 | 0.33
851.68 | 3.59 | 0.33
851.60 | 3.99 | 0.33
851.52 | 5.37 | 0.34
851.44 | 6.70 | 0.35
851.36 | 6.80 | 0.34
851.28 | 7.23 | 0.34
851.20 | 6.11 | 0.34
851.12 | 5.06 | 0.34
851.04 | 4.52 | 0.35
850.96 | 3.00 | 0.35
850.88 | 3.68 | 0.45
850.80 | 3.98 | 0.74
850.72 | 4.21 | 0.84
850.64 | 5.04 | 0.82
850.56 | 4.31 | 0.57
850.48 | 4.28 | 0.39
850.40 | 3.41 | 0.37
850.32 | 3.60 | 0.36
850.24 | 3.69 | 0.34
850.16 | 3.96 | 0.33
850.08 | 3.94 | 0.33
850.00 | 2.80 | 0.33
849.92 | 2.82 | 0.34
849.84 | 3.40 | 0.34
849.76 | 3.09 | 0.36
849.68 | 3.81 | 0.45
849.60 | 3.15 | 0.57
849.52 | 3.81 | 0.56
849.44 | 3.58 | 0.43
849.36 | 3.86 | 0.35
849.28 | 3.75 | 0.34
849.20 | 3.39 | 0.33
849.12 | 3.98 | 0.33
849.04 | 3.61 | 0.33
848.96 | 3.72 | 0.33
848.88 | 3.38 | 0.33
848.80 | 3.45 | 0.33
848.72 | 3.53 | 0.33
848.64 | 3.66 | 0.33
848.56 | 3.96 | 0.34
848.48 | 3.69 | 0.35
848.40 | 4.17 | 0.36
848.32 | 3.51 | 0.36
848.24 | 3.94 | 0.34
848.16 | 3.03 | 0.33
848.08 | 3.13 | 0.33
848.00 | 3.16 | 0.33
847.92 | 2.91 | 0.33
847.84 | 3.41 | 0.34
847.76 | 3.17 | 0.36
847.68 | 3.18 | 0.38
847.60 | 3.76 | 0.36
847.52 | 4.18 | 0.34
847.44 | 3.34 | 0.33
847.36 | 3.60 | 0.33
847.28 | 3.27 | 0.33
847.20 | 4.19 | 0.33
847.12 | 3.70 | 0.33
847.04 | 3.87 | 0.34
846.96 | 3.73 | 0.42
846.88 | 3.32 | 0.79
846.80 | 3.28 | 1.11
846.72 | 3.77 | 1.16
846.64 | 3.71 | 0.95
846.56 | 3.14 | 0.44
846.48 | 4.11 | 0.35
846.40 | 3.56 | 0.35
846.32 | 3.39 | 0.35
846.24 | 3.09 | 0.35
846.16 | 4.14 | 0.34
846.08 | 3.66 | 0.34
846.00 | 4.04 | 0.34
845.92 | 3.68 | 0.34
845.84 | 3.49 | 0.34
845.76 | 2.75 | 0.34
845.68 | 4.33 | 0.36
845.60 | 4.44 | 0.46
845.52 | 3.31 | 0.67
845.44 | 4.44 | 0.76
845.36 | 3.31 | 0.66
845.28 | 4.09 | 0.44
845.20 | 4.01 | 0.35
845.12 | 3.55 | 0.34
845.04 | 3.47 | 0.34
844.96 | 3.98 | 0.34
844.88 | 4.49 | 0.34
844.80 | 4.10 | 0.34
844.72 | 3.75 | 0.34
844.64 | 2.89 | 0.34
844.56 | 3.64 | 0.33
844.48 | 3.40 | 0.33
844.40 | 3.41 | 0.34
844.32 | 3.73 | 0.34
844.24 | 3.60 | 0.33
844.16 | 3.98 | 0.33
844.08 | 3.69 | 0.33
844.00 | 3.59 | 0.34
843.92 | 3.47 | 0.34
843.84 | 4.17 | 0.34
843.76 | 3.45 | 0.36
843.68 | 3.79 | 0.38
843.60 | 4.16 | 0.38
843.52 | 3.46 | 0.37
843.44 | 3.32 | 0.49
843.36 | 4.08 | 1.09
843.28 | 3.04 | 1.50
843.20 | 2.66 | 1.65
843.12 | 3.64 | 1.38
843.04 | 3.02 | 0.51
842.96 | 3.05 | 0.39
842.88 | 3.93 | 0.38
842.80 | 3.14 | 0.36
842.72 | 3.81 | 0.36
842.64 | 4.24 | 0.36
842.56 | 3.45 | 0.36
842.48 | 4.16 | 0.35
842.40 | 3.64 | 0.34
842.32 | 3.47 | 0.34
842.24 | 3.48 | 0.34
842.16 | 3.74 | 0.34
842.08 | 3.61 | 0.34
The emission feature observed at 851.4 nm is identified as [S II] 6716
